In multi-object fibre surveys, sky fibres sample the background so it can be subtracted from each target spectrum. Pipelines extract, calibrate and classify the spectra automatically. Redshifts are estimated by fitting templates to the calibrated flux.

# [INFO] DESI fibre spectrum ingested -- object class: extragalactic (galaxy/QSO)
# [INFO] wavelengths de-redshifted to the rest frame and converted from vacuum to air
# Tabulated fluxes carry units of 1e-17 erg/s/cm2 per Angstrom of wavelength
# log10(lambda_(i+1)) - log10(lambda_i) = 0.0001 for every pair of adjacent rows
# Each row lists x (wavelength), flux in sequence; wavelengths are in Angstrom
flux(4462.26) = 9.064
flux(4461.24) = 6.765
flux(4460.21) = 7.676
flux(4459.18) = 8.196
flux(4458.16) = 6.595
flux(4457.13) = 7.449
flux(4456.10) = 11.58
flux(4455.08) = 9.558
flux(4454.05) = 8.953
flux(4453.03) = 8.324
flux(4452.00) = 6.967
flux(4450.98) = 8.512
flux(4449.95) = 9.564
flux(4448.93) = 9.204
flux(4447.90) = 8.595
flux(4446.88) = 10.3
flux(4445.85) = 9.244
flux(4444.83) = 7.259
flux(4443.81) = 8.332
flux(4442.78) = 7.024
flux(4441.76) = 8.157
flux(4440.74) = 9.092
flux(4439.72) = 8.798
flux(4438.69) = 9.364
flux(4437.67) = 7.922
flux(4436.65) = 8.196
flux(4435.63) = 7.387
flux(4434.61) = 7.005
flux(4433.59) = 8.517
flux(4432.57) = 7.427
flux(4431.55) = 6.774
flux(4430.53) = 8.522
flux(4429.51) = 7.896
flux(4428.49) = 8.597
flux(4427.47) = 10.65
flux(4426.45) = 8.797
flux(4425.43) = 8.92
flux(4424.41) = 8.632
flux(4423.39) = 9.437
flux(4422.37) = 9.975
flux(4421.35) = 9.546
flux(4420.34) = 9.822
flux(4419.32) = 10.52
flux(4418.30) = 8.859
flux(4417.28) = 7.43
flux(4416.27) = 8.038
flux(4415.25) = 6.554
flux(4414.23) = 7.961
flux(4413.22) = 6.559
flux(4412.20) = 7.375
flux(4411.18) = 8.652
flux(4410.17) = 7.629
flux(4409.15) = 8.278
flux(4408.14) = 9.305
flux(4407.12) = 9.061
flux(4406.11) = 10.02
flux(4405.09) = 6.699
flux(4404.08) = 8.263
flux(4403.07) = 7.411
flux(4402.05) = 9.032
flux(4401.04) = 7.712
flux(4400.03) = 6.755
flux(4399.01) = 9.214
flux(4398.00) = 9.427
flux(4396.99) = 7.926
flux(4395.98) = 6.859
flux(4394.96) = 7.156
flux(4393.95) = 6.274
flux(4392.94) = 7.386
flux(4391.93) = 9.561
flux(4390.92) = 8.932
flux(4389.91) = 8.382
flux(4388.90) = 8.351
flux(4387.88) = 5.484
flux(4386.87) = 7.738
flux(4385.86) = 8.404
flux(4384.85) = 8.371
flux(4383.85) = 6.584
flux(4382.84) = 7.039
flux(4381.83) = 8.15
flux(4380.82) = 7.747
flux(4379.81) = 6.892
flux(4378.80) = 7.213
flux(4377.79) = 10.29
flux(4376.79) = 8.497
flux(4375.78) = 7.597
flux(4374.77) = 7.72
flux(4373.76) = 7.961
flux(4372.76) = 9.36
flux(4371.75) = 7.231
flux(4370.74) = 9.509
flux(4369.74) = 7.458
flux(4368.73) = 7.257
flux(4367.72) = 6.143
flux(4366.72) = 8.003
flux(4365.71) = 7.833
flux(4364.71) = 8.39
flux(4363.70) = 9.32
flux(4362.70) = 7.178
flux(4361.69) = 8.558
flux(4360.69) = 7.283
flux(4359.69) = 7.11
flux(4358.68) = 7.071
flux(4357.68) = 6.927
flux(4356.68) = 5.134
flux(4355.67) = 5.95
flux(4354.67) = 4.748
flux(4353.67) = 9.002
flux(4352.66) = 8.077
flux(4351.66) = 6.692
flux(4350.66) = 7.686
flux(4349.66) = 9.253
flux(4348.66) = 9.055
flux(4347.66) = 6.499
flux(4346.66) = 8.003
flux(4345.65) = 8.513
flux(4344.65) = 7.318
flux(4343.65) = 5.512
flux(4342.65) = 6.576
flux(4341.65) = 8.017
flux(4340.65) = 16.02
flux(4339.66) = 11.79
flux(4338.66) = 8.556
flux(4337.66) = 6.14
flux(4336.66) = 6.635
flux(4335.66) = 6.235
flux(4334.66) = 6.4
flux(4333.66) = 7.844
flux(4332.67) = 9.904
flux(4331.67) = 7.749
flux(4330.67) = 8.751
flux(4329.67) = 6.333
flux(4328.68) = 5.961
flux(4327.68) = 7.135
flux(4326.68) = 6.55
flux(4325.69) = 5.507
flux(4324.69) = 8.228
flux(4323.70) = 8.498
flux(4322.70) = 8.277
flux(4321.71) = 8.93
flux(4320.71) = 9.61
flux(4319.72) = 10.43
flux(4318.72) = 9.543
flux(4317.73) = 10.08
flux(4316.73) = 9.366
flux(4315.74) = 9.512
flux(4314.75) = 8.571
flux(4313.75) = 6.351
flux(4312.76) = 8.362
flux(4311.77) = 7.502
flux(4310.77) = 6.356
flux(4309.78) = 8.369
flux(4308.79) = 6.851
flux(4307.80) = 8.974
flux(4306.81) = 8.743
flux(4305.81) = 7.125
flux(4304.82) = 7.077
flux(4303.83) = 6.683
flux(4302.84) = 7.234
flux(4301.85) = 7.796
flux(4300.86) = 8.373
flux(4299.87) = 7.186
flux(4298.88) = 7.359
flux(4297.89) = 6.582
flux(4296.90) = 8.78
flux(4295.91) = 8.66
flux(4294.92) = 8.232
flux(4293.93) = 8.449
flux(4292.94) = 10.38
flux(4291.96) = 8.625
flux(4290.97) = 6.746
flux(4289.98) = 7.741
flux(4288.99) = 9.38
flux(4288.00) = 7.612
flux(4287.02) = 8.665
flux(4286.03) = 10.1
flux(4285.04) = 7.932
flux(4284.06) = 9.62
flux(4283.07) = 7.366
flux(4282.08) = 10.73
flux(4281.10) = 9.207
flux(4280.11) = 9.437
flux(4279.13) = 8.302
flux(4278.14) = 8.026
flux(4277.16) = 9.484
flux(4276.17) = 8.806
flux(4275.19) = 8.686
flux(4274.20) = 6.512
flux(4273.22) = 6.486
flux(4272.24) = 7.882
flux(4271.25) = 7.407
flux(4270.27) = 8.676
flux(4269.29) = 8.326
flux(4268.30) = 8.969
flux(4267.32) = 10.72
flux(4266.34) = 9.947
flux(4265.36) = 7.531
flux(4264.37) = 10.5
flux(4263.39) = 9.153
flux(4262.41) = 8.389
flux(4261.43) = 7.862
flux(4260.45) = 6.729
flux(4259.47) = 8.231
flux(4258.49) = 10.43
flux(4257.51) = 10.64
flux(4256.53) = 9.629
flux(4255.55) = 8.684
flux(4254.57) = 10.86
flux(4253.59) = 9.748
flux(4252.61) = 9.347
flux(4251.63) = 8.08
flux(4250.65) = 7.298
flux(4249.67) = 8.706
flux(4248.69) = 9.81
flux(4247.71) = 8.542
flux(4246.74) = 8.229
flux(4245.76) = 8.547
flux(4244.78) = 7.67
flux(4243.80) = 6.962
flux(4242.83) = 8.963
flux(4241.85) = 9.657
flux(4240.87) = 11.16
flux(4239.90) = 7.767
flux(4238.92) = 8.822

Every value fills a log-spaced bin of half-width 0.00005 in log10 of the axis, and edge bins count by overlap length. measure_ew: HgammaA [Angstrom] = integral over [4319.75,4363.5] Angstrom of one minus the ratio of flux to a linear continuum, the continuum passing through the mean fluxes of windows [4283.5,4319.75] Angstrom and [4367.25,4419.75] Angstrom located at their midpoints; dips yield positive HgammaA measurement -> 2.0 Angstrom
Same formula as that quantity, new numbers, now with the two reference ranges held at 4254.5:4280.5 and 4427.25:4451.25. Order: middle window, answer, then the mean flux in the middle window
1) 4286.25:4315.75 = 2.45 Angstrom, 7.94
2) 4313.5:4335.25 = 1.12 Angstrom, 8.17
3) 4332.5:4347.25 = 0.69 Angstrom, 8.18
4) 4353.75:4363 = 1.94 Angstrom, 6.76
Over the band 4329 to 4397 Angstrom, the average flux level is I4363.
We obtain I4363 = 7.78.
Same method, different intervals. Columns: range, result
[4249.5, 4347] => 8.35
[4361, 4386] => 7.94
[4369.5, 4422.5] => 8.11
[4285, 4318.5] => 8.12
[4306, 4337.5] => 7.96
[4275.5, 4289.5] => 8.9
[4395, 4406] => 7.97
